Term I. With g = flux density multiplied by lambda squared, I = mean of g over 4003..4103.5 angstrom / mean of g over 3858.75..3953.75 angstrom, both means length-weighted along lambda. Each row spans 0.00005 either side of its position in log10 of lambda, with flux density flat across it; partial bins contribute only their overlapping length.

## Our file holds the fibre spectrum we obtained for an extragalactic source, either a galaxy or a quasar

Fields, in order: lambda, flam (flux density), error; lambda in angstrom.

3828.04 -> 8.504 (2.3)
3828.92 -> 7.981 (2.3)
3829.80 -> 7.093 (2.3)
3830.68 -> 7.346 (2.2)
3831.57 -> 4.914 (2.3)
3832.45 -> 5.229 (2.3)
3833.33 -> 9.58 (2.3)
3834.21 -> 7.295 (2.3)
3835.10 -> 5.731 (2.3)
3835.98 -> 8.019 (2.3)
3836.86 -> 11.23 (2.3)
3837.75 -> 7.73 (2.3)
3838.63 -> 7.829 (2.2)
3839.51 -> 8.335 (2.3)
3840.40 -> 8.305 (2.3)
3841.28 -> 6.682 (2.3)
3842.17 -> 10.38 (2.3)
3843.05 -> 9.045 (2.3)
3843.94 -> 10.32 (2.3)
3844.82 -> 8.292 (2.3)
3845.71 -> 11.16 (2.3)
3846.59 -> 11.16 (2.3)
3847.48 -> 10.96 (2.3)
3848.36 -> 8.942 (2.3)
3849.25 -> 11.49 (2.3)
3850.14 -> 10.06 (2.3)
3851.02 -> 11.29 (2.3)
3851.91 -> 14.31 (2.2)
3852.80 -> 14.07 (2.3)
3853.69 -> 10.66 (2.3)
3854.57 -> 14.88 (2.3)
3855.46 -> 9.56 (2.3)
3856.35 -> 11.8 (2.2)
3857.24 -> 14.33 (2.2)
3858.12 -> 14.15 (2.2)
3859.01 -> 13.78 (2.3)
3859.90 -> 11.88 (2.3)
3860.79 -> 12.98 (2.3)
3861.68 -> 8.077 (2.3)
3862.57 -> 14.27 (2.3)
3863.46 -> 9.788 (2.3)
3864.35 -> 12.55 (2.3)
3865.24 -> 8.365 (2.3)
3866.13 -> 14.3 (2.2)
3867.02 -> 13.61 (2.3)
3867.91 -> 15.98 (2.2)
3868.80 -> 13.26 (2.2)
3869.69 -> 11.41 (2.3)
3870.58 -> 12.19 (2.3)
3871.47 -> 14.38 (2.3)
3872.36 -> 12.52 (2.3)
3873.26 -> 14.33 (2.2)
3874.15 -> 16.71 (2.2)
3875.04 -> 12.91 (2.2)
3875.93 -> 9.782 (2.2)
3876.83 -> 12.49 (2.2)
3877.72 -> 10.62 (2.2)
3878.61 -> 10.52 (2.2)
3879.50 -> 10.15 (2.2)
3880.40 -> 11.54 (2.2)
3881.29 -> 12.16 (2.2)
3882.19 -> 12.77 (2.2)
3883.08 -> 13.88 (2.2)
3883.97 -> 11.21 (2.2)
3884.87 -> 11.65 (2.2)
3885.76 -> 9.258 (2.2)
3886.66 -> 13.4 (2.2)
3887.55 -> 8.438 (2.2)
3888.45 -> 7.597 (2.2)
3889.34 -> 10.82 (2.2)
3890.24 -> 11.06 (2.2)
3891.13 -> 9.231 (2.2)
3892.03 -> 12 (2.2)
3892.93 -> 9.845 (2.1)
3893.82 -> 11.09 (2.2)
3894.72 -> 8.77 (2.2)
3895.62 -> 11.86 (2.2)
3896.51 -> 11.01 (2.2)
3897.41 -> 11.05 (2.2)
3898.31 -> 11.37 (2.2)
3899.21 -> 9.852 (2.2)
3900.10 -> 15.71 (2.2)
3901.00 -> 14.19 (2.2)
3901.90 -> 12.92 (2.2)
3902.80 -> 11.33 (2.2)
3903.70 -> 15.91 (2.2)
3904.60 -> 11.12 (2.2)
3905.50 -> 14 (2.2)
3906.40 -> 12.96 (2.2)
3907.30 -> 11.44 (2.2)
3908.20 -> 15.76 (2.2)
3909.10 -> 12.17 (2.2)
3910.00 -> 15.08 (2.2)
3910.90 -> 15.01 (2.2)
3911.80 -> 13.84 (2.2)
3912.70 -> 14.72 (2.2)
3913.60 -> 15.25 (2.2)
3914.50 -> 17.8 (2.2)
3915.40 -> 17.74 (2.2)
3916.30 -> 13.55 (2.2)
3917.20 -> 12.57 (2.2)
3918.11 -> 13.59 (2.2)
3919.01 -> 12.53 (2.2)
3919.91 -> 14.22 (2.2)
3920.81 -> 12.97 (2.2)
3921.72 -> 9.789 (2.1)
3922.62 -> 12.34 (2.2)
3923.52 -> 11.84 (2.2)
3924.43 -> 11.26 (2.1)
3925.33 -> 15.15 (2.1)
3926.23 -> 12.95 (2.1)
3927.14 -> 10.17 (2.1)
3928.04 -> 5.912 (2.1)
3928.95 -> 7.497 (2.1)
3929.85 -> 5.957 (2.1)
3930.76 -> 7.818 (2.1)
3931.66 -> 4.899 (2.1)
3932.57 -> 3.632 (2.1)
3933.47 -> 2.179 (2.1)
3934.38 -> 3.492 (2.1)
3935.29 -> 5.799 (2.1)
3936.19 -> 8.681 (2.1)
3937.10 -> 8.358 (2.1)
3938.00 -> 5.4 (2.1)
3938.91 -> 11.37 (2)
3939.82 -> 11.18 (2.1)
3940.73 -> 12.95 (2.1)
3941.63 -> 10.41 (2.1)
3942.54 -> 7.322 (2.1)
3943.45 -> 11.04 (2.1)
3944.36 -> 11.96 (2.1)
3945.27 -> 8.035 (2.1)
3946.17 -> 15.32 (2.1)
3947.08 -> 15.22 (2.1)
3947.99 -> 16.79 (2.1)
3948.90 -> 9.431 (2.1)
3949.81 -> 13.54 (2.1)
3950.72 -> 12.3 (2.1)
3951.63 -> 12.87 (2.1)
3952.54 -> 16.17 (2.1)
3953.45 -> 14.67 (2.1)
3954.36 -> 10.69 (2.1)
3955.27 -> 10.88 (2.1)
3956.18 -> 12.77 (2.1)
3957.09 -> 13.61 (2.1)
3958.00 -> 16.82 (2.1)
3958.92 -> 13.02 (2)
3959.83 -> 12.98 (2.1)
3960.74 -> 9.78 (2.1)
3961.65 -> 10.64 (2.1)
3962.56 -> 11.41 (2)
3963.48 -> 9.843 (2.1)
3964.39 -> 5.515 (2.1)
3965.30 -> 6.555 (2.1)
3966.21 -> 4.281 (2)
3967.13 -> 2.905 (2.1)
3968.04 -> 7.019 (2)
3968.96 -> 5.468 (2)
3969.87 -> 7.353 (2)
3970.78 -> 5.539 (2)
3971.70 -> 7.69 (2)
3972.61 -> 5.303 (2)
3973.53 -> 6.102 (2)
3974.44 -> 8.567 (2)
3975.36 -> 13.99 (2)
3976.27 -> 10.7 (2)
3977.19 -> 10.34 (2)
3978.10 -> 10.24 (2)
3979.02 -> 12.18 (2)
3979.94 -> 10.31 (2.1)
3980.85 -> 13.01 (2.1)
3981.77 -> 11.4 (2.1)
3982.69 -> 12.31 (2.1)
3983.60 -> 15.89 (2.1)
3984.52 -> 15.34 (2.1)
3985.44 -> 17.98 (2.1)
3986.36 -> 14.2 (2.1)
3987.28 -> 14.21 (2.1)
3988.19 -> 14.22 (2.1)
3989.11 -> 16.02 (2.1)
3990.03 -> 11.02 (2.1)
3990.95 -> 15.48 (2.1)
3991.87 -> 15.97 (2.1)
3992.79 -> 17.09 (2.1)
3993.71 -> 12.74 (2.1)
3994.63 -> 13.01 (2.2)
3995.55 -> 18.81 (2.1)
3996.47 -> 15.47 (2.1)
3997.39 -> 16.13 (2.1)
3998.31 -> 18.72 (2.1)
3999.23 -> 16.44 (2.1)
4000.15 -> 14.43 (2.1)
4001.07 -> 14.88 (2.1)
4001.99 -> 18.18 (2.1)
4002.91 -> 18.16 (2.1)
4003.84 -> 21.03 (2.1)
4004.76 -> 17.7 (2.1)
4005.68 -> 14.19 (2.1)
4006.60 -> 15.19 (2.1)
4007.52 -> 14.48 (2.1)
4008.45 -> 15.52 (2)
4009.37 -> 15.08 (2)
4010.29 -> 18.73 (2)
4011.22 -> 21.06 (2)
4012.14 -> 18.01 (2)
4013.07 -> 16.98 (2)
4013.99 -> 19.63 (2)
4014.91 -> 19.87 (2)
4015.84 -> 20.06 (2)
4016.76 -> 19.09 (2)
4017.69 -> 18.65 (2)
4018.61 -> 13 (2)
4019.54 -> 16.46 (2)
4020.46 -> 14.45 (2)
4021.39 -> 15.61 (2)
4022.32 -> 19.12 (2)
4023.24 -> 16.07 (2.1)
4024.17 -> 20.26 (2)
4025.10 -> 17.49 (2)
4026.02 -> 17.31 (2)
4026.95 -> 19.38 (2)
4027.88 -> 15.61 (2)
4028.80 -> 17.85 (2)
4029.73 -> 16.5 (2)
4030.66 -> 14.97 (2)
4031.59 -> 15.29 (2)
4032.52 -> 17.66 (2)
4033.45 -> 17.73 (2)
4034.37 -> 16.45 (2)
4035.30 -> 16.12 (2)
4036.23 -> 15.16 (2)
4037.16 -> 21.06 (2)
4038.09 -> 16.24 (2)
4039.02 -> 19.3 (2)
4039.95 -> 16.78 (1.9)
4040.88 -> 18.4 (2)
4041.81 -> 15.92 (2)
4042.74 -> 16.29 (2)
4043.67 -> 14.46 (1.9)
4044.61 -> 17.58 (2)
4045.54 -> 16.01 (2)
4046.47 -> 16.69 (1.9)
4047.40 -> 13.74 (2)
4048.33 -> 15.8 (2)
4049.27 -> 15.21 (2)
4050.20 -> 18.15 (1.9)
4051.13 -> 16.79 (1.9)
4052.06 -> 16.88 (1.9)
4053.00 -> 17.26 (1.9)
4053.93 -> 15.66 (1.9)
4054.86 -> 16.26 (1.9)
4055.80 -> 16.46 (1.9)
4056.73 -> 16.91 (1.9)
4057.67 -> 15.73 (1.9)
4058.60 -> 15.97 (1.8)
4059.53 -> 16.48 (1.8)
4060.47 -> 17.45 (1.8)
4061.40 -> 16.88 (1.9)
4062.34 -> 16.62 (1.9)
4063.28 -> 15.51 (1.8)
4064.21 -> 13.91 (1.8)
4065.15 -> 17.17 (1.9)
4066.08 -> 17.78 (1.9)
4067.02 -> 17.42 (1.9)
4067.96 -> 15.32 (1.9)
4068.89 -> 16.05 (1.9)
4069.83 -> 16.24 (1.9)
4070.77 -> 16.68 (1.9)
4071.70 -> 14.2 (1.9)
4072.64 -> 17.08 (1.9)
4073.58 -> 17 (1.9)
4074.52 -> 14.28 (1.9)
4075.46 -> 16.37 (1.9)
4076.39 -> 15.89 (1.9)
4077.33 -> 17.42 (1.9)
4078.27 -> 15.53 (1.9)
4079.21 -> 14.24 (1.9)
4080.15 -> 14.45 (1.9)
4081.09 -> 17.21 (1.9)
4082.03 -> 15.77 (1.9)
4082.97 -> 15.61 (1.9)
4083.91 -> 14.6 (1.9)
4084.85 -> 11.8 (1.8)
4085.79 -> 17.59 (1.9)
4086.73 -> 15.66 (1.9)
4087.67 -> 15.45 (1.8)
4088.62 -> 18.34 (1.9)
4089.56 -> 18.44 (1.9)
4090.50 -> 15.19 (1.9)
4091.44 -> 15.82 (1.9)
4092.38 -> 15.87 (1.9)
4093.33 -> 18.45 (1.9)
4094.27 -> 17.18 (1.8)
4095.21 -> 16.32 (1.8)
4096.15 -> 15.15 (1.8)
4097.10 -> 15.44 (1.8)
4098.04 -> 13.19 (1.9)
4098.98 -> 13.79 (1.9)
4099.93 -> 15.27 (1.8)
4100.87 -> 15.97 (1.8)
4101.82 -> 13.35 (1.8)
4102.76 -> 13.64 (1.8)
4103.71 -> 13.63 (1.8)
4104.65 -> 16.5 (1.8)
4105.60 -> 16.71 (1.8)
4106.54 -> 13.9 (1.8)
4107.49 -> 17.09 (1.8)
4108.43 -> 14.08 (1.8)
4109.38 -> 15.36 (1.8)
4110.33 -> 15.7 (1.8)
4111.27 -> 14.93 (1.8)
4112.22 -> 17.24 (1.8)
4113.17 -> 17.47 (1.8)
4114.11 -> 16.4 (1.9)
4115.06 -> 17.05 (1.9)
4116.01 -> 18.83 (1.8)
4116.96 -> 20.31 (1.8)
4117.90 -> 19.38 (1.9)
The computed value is 1.5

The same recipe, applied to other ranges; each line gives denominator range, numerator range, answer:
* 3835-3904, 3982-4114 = 1.56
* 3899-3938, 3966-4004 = 1.15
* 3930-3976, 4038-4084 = 1.79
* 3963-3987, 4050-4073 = 1.77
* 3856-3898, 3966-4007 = 1.15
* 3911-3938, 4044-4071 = 1.66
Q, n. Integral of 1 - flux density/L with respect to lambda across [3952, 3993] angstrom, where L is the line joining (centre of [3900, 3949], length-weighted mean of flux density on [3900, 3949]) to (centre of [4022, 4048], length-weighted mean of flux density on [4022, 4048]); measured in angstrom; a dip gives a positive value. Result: 7.7 angstrom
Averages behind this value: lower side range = 11.4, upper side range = 17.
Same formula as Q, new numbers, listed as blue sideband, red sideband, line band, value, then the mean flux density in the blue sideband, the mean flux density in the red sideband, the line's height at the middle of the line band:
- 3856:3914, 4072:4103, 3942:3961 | 1.1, 12.3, 15.7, 13.4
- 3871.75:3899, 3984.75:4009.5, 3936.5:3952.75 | 2.6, 11.3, 15.8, 13.7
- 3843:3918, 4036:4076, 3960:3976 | 7.5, 12.2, 16.5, 14.3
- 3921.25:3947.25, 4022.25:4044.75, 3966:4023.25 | 0.3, 9.18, 17.1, 14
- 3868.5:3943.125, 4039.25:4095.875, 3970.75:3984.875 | 3.0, 11.4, 16.2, 13.5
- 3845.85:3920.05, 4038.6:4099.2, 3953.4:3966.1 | 2.6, 12.4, 16.1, 13.9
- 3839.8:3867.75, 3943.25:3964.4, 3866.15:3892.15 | -0.7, 11.4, 12.5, 11.6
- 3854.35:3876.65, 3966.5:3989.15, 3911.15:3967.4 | 2.0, 12.7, 10.6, 11.3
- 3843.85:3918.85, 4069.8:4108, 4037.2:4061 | -2.5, 12.3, 15.7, 15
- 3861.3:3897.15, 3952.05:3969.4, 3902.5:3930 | -4.6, 11.6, 10.3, 11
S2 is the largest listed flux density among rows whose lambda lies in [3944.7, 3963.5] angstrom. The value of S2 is 16.82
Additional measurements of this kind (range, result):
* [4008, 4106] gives 21.06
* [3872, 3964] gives 17.8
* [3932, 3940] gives 11.37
